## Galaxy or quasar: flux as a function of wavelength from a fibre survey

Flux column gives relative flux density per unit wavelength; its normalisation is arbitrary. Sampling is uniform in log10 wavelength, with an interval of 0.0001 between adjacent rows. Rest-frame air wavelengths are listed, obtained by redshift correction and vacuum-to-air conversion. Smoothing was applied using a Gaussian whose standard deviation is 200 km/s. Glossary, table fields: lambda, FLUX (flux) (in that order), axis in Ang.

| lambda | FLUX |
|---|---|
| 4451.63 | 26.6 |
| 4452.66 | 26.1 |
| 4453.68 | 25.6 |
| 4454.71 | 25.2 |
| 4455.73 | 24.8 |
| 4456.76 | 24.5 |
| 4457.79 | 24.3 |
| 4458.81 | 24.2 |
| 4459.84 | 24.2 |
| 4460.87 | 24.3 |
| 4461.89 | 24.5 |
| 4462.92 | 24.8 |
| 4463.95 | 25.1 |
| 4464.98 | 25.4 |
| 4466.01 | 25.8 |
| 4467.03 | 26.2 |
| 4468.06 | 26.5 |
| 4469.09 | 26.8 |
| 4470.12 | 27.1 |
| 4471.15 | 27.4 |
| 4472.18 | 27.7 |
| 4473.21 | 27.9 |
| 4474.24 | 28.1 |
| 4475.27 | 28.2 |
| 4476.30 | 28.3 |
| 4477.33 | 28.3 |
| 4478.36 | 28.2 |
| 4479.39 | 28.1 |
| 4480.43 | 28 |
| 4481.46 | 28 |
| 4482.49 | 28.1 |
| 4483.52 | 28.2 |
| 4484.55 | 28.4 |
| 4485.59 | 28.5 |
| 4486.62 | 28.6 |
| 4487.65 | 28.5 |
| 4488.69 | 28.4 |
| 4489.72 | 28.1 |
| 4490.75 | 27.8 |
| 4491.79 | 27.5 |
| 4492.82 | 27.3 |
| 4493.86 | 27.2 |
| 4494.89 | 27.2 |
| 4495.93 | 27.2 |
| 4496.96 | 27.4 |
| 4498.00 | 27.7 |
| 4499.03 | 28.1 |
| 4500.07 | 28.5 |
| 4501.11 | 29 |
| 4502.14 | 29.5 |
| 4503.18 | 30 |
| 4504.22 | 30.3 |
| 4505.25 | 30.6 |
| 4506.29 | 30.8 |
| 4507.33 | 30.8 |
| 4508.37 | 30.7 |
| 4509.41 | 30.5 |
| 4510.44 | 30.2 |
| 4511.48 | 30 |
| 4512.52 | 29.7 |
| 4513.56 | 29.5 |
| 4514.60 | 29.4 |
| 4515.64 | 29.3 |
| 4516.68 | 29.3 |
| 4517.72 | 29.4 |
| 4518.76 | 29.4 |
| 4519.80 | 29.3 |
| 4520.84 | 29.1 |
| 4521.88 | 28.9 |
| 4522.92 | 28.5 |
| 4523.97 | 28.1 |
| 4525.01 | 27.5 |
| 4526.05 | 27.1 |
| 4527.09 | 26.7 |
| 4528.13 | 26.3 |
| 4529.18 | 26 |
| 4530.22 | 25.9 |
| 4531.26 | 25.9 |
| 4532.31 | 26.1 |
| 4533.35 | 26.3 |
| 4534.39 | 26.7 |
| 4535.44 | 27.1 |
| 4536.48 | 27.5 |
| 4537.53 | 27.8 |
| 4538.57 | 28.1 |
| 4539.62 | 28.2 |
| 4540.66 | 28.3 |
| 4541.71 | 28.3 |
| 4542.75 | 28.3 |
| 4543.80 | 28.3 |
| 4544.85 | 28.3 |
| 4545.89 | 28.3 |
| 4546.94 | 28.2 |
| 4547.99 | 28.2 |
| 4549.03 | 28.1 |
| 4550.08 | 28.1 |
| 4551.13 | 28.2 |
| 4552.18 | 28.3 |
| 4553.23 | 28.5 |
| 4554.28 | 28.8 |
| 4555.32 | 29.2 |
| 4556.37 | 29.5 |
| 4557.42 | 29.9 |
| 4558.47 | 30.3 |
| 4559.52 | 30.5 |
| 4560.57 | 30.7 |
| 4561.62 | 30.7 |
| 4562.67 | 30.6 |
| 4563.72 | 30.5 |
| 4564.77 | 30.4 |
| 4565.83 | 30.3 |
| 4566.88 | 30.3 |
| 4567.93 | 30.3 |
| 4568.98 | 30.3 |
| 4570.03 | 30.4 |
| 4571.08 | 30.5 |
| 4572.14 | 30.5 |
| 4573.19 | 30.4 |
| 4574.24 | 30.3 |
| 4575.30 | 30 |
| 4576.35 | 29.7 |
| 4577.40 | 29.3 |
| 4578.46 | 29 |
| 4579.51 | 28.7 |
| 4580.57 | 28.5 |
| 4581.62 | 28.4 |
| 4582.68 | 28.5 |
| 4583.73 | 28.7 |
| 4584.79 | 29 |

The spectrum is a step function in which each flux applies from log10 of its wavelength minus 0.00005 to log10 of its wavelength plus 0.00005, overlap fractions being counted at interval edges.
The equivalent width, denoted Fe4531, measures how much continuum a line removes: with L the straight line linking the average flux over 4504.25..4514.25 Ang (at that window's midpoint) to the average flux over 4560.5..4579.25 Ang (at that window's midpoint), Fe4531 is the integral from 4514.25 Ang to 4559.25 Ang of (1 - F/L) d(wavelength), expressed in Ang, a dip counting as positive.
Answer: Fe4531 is 3.2 Ang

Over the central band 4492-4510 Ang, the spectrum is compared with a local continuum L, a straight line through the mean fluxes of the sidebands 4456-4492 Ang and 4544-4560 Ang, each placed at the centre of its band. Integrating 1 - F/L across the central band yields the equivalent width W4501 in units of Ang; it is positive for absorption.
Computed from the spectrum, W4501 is -0.89 Ang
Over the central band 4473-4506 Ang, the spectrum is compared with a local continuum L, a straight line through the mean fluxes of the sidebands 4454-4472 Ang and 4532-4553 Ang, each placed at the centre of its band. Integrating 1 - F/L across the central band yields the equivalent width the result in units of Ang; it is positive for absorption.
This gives -2.6 Ang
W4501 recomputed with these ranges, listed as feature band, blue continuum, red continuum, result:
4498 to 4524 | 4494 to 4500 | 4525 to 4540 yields -2.14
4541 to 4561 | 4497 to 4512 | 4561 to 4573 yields 0.94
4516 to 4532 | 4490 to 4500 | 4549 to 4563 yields 0.34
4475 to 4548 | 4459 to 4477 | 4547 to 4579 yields -1.23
